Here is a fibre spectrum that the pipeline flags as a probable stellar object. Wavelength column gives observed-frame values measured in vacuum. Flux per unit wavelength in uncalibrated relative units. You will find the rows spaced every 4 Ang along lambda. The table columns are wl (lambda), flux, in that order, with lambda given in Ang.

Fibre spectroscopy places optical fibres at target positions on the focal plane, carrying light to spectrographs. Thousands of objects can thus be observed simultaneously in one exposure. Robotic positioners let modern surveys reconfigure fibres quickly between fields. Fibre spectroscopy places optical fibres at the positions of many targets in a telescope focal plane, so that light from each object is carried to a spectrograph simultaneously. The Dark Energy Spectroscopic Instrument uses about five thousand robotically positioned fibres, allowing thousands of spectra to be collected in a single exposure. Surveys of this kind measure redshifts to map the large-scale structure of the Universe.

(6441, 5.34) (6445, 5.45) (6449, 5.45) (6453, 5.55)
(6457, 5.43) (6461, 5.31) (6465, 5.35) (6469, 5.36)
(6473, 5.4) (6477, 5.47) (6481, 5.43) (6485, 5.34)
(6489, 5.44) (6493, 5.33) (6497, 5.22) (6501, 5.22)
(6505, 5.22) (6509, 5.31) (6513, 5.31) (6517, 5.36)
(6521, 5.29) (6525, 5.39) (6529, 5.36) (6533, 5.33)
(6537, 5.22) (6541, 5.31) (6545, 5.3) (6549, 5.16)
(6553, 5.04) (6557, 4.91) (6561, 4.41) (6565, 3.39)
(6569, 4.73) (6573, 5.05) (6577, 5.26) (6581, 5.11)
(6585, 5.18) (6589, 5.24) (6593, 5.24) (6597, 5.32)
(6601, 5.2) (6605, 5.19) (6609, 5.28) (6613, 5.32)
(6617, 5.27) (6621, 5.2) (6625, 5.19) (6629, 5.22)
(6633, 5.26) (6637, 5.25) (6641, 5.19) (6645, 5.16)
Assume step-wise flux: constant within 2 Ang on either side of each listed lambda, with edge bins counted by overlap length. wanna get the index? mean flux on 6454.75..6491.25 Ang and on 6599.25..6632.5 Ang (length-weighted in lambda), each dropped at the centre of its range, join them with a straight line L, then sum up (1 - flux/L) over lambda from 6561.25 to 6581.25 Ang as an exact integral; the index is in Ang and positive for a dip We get 2.4 Ang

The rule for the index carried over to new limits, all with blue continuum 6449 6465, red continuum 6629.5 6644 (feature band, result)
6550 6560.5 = 0.80 Ang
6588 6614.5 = 0.05 Ang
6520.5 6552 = 0.29 Ang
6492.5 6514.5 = 0.45 Ang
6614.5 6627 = 0.05 Ang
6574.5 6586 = 0.24 Ang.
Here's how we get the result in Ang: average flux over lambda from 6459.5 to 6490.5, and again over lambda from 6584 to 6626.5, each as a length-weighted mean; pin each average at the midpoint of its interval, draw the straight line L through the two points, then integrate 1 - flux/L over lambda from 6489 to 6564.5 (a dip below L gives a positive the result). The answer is 2.2 Ang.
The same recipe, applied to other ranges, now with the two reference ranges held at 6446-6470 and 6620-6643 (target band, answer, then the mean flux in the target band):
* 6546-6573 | 3.23 Ang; 4.67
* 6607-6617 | -0.10 Ang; 5.29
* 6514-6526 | 0.01 Ang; 5.34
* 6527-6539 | 0.06 Ang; 5.3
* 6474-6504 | 0.17 Ang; 5.35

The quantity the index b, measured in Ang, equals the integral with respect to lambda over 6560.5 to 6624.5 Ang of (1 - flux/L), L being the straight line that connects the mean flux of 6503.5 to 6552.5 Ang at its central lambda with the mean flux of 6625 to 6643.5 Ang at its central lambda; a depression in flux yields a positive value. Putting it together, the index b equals 2.52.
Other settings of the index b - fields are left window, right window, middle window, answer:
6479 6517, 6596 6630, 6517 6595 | 3.3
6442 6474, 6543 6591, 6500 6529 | -0.9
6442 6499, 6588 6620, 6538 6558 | 0.6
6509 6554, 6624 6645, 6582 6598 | 0.0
